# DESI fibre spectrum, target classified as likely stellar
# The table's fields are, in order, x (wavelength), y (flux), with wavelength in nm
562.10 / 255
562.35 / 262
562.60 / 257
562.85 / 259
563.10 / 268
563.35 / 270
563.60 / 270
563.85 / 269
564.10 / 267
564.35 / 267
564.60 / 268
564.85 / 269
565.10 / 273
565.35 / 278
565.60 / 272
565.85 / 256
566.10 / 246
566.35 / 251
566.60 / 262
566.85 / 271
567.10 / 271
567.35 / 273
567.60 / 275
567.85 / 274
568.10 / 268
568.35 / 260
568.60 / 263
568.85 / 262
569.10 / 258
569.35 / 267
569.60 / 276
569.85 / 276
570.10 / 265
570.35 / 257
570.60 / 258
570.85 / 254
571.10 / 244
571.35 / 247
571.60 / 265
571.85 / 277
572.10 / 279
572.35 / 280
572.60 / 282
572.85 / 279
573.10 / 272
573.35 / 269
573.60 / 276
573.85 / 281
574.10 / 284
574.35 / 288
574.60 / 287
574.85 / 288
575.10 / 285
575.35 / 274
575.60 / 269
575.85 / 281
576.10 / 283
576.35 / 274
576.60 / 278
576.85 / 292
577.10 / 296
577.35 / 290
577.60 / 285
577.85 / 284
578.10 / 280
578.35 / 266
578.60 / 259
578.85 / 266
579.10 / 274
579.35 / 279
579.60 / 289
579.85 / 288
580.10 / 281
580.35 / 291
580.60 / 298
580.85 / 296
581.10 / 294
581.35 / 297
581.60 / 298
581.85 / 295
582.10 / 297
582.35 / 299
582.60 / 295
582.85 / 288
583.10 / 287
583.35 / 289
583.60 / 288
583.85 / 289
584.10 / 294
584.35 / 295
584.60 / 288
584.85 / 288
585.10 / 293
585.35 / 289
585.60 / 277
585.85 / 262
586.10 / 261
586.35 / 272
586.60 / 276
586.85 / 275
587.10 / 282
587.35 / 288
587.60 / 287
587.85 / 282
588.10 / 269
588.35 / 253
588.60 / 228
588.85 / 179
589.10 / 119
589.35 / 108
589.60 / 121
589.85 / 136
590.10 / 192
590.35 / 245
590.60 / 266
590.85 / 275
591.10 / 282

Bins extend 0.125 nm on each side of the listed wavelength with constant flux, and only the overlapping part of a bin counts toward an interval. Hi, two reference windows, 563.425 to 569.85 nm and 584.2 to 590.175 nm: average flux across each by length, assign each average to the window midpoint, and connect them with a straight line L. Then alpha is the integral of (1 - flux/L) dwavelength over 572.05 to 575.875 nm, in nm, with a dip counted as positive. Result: -0.31 nm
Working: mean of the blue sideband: 267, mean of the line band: 280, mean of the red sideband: 243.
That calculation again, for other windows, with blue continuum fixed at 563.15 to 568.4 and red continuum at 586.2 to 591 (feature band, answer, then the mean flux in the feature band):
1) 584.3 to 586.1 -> -0.36 nm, 282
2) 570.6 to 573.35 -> -0.11 nm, 268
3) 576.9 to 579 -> -0.27 nm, 279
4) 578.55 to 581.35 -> -0.47 nm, 284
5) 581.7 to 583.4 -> -0.38 nm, 293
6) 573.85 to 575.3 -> -0.19 nm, 285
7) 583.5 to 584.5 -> -0.23 nm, 292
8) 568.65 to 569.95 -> -0.03 nm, 267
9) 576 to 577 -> -0.13 nm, 282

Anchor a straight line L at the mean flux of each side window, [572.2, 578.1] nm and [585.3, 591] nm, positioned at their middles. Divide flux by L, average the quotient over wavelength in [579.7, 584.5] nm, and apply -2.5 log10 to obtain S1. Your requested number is -0.14 mag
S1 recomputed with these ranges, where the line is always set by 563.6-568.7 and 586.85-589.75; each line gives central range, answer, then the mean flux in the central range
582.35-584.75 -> -0.25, 291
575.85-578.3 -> -0.16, 284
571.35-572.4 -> -0.07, 272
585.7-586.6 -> -0.18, 267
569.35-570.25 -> -0.05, 271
